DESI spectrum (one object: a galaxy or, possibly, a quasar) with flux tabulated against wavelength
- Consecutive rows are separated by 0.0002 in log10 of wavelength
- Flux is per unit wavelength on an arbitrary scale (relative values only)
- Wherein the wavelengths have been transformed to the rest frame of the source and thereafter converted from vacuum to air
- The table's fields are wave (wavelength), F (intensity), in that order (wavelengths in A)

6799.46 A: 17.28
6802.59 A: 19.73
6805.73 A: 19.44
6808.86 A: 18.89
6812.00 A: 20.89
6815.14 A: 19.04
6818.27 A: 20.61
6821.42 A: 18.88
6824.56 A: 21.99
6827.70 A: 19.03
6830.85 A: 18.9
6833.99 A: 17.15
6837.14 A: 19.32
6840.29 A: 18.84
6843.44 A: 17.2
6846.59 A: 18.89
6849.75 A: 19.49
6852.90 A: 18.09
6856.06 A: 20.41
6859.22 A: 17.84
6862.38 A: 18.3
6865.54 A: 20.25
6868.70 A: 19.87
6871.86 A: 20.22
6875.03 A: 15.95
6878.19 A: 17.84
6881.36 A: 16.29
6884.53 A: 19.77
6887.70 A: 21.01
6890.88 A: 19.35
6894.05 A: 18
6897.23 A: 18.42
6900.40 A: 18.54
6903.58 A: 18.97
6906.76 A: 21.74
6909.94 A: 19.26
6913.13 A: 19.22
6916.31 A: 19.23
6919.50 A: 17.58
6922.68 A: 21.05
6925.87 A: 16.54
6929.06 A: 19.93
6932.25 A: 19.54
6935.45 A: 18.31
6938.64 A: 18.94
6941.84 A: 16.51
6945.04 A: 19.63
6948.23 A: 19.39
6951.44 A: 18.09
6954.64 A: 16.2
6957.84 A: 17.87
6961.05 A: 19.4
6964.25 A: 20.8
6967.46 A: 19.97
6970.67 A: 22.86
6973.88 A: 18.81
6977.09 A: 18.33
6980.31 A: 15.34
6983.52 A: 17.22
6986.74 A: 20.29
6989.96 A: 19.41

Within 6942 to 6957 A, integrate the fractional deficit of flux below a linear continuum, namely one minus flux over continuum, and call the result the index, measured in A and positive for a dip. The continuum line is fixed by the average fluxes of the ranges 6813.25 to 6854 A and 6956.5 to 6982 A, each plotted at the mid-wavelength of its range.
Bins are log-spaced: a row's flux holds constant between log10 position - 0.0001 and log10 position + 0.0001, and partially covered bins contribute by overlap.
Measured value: 0.8 A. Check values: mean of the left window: 19.1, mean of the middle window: 18.1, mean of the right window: 19.2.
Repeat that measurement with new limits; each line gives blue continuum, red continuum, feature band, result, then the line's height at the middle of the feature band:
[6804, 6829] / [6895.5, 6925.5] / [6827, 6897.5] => 3.0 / 19.5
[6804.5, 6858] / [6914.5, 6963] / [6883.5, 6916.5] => -1.1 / 18.8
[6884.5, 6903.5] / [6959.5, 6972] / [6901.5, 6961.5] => 3.4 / 20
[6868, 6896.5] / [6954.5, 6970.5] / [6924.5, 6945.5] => 0.8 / 19.2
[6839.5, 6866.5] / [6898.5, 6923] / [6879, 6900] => 0.4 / 19.1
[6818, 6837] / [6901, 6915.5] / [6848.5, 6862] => 0.4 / 19.5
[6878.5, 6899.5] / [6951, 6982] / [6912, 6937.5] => -0.2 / 18.8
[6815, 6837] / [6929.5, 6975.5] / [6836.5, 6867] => 0.8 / 19.3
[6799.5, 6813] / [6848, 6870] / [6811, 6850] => 0.2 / 19.3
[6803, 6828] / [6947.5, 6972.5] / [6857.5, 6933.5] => 2.4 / 19.6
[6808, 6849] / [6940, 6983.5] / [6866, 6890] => 0.3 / 19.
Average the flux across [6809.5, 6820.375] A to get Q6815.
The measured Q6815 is 20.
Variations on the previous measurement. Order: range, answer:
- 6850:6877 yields 18.9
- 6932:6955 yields 18.4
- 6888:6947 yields 19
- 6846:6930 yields 19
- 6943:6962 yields 18.3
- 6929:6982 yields 18.8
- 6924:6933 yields 18.7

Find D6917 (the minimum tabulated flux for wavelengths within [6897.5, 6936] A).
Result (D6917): 16.54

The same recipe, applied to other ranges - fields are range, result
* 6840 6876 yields 15.95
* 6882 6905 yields 18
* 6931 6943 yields 16.51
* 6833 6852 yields 17.15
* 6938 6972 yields 16.2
